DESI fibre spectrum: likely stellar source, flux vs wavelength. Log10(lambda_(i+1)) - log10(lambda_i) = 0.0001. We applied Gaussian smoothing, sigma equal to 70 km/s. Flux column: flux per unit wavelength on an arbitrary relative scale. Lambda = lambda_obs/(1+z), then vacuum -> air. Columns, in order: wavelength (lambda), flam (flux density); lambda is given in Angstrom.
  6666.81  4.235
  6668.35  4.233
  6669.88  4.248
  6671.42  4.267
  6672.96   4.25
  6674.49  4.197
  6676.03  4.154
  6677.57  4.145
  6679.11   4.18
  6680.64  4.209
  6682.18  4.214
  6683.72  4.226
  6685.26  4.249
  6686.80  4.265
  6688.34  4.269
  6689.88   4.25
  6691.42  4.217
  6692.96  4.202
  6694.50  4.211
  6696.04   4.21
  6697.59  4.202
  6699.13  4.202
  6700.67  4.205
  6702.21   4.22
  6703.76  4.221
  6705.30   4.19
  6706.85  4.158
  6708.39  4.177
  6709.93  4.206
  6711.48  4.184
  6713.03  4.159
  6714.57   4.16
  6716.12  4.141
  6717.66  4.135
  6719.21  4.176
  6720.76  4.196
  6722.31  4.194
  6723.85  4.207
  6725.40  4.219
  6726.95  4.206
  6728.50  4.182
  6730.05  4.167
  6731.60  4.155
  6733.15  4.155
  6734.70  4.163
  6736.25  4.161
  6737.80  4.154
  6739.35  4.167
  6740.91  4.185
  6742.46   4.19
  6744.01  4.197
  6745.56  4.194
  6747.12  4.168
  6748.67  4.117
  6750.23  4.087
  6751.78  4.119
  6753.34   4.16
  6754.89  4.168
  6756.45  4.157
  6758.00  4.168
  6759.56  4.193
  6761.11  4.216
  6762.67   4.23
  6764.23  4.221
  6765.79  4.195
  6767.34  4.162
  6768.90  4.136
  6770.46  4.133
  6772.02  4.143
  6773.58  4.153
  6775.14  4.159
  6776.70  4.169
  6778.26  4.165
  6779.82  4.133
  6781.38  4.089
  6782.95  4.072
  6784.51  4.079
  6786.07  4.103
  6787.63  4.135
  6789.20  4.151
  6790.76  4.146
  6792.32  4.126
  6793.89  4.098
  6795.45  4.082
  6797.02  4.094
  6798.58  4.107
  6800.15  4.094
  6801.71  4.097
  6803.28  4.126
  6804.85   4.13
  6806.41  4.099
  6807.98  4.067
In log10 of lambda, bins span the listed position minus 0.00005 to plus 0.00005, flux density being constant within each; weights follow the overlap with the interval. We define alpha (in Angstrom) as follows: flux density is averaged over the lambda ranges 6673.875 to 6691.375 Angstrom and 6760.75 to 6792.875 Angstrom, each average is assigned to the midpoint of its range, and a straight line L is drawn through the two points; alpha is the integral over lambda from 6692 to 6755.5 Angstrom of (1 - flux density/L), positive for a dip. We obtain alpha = 0.1 Angstrom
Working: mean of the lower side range 4.21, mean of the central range 4.18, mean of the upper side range 4.15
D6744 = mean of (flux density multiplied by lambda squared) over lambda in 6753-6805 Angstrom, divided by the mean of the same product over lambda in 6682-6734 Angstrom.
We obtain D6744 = 1.0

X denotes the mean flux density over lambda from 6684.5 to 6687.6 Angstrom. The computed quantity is 4.26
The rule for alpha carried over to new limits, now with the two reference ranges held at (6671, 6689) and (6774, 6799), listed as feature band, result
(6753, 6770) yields -0.2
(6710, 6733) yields 0.0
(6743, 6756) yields 0.0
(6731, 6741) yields 0.0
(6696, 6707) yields 0.0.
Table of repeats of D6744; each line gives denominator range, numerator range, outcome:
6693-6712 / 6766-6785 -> 1.01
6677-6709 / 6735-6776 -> 1.01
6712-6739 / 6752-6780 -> 1.01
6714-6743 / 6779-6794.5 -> 1.00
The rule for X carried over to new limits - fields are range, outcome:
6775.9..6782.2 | 4.14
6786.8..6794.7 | 4.13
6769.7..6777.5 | 4.15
